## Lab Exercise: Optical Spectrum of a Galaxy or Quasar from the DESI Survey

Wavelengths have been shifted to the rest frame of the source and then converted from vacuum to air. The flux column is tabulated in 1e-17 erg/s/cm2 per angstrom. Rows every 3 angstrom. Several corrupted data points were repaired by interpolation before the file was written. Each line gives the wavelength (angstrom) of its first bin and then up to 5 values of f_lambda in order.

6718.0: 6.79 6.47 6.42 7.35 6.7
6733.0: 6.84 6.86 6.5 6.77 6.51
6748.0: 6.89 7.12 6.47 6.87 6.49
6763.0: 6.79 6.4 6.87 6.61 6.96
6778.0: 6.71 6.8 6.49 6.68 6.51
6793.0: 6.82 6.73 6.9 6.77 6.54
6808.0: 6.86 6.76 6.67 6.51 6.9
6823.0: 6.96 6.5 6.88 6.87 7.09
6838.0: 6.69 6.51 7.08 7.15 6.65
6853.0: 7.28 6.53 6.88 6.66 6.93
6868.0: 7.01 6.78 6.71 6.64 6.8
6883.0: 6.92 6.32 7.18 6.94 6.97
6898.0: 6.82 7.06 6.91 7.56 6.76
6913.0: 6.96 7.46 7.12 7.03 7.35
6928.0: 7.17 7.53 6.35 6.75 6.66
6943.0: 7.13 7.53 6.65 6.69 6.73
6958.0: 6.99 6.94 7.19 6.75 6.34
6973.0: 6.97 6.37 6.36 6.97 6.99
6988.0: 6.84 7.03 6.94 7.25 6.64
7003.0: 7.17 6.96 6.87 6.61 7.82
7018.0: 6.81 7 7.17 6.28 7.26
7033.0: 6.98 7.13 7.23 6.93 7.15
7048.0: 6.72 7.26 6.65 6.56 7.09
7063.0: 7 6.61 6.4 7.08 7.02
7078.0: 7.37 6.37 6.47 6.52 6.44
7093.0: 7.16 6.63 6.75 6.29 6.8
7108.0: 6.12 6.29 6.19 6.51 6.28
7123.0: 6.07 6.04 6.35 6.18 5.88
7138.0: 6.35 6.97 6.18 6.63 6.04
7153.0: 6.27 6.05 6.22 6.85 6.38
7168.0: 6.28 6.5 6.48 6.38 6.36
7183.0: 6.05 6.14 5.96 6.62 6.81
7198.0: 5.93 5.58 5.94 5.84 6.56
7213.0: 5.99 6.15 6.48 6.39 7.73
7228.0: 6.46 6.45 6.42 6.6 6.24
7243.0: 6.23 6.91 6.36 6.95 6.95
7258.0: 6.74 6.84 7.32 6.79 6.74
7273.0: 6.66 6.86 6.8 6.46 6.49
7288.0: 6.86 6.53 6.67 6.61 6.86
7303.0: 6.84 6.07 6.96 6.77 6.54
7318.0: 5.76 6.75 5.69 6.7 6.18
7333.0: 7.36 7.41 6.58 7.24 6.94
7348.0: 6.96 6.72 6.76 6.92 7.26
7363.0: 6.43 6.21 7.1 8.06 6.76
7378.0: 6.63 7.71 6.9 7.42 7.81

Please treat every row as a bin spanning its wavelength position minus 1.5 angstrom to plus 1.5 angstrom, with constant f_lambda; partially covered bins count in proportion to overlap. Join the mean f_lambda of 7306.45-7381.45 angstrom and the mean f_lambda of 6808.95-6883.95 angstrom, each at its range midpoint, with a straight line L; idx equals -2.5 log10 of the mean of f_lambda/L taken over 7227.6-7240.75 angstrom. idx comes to 0.06 mag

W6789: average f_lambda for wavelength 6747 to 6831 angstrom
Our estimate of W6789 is 6.73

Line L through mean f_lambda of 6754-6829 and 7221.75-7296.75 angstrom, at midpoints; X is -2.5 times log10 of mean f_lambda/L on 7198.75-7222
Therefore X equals 0.10 mag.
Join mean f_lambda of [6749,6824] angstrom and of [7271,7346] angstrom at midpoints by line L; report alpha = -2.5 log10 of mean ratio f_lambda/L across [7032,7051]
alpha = -0.05 mag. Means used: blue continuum 6.73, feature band 7.04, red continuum 6.66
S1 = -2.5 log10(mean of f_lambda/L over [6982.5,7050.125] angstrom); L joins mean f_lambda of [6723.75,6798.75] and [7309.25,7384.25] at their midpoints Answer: -0.04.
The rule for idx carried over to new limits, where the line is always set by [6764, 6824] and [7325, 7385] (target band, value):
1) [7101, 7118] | 0.078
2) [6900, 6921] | -0.055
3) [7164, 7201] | 0.095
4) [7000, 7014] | -0.017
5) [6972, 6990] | 0.006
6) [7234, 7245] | 0.081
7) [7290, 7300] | 0.042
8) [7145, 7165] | 0.085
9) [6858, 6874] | -0.014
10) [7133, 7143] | 0.078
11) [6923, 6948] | -0.043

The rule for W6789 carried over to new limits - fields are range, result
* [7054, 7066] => 6.82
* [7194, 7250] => 6.37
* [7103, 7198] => 6.32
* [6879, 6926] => 7.01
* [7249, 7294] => 6.77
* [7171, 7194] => 6.31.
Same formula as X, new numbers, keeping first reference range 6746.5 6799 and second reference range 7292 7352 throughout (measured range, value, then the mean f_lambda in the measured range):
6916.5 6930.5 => -0.08 mag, 7.21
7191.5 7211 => 0.09 mag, 6.15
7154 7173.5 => 0.05 mag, 6.38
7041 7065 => -0.03 mag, 6.91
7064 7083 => -0.02 mag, 6.8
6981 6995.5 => -0.04 mag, 6.95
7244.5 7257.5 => -0.02 mag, 6.79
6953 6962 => -0.03 mag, 6.87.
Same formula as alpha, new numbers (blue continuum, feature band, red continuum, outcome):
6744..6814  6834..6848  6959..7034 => -0.019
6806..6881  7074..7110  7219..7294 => 0.014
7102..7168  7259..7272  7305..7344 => -0.061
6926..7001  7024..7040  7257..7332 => -0.026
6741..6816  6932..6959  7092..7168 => -0.047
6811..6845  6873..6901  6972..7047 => 0.002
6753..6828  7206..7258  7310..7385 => 0.043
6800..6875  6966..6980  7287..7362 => 0.036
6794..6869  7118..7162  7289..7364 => 0.078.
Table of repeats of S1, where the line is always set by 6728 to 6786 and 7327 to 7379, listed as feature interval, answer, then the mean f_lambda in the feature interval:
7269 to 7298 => 0.035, 6.67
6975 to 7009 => -0.012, 6.87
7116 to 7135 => 0.106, 6.2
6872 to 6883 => 0.002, 6.75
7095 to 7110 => 0.053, 6.51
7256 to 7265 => -0.010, 6.95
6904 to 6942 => -0.044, 7.05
